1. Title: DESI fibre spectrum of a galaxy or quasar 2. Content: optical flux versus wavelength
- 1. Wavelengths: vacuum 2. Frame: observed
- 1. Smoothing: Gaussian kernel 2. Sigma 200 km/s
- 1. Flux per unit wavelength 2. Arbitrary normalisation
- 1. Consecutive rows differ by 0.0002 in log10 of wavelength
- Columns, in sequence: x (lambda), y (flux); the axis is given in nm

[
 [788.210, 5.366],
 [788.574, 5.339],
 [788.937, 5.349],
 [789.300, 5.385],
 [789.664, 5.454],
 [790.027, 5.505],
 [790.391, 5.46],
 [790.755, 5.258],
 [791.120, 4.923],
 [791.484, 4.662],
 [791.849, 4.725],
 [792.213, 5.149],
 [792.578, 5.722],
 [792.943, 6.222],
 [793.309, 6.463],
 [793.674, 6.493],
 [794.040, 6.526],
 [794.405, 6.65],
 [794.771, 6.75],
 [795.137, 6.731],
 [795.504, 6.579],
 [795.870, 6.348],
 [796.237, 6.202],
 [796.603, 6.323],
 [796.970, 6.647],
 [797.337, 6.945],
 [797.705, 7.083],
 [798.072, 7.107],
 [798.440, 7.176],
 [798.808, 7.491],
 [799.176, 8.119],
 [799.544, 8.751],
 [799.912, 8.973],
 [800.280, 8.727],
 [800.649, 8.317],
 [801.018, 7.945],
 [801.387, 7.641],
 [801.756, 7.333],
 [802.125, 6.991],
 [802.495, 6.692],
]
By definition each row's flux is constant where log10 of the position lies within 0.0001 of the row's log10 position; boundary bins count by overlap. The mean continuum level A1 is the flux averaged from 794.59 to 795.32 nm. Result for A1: 6.74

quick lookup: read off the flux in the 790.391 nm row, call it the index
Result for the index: 5.46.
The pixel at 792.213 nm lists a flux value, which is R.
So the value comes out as 5.149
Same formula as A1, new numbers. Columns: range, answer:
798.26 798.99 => 7.33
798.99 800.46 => 8.65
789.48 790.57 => 5.47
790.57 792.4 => 4.95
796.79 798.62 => 6.99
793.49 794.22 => 6.51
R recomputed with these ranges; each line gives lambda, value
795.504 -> 6.579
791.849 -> 4.725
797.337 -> 6.945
